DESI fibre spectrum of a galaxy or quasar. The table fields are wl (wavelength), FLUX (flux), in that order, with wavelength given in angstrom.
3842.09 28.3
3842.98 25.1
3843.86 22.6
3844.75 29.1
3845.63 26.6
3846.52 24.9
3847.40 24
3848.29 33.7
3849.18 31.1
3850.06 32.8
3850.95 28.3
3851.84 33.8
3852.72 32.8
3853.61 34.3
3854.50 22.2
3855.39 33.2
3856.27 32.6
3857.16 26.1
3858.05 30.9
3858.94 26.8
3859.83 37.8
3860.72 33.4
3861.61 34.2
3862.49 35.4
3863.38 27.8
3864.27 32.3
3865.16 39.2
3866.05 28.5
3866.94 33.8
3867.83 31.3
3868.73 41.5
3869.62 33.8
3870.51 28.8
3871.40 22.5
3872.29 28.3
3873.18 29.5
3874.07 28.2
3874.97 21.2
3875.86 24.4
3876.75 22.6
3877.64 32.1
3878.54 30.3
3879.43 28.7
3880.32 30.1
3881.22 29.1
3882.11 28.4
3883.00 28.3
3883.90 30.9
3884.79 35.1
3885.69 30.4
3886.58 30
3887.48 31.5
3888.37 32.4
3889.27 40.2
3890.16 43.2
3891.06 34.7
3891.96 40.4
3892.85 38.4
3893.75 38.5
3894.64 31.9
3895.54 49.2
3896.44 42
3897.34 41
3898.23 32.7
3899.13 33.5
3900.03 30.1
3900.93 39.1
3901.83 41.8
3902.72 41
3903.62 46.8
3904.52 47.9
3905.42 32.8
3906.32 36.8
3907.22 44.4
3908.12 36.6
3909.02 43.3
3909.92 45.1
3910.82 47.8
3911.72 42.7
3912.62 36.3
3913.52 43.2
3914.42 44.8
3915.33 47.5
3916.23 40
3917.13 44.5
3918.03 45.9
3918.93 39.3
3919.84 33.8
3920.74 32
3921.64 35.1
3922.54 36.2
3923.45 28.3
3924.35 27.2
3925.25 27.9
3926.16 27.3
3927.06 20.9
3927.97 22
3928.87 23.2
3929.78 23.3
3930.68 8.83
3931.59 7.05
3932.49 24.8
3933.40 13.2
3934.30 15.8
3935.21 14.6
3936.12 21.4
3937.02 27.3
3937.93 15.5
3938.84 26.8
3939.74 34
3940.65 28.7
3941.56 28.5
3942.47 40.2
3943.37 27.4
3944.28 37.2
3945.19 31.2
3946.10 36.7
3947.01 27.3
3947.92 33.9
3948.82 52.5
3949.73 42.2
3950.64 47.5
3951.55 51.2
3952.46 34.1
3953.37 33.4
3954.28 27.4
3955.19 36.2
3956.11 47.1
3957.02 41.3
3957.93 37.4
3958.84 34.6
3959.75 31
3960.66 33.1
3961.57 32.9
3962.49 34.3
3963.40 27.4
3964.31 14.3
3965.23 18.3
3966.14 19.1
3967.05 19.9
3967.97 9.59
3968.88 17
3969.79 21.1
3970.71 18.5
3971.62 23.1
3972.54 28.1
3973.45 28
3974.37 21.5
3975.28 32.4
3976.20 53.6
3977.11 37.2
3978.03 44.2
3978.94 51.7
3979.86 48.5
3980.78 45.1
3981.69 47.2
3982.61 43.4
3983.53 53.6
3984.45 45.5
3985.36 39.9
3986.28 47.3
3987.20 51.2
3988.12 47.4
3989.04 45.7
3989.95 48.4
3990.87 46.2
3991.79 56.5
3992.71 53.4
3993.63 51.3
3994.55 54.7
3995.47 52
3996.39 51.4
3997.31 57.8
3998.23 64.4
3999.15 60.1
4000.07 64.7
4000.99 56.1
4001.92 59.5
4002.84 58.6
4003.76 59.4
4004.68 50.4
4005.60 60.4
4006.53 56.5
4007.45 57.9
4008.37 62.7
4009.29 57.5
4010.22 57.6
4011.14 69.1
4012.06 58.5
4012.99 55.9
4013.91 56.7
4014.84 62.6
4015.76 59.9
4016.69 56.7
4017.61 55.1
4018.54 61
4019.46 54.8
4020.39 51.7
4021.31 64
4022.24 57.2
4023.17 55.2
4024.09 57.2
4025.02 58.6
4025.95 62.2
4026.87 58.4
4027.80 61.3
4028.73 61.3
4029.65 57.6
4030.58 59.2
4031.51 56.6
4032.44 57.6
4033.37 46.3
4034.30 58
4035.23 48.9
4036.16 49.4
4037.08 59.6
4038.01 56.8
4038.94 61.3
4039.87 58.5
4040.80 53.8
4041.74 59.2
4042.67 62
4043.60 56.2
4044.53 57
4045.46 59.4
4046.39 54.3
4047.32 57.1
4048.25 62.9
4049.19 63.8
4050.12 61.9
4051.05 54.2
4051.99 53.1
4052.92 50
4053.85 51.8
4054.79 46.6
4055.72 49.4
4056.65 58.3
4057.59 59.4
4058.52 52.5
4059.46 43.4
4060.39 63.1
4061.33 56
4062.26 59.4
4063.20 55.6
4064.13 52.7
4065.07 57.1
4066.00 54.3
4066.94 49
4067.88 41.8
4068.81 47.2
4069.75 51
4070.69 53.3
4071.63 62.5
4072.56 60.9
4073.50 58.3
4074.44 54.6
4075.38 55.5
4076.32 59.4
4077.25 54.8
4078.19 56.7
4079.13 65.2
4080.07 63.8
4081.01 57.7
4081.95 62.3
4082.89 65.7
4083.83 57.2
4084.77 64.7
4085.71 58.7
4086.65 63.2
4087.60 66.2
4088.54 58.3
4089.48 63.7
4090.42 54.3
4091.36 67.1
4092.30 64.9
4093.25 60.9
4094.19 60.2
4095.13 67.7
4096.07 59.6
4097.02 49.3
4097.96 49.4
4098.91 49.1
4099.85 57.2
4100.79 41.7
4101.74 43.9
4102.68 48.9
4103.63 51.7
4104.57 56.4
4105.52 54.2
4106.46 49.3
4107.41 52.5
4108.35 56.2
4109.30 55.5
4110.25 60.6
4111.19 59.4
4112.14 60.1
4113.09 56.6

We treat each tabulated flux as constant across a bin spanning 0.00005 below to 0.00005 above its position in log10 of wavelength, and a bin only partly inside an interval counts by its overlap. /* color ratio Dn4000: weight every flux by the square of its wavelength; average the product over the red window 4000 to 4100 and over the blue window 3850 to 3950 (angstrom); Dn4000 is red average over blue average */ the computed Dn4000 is 1.90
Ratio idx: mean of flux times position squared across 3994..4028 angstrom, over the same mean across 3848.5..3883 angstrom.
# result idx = 2.1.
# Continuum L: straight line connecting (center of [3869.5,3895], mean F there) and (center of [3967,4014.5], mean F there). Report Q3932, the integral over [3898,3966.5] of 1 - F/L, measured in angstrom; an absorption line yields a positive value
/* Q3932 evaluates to 9.1 angstrom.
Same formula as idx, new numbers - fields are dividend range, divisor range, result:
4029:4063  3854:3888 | 2.02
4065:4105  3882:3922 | 1.62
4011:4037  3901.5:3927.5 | 1.58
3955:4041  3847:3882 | 1.70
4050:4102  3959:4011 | 1.35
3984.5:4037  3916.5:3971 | 1.98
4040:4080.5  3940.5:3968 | 1.77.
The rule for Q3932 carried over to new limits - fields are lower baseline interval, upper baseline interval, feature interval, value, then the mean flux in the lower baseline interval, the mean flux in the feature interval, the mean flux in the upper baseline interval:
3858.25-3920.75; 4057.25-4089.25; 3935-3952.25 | 3.7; 35.6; 33.1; 57.2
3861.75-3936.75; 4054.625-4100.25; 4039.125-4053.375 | -1.3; 32.9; 57.6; 57.2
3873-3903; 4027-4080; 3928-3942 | 6.7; 33.6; 20.9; 55.9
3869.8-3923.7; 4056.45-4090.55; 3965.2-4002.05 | 3.4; 35.9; 42.5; 57.3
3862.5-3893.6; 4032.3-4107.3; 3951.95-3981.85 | 7.9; 31.5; 31.7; 56.2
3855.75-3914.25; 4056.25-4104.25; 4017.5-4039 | -2.6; 34.7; 57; 56.7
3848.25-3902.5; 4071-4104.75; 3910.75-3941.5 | 7.2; 32.6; 29.4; 58.1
